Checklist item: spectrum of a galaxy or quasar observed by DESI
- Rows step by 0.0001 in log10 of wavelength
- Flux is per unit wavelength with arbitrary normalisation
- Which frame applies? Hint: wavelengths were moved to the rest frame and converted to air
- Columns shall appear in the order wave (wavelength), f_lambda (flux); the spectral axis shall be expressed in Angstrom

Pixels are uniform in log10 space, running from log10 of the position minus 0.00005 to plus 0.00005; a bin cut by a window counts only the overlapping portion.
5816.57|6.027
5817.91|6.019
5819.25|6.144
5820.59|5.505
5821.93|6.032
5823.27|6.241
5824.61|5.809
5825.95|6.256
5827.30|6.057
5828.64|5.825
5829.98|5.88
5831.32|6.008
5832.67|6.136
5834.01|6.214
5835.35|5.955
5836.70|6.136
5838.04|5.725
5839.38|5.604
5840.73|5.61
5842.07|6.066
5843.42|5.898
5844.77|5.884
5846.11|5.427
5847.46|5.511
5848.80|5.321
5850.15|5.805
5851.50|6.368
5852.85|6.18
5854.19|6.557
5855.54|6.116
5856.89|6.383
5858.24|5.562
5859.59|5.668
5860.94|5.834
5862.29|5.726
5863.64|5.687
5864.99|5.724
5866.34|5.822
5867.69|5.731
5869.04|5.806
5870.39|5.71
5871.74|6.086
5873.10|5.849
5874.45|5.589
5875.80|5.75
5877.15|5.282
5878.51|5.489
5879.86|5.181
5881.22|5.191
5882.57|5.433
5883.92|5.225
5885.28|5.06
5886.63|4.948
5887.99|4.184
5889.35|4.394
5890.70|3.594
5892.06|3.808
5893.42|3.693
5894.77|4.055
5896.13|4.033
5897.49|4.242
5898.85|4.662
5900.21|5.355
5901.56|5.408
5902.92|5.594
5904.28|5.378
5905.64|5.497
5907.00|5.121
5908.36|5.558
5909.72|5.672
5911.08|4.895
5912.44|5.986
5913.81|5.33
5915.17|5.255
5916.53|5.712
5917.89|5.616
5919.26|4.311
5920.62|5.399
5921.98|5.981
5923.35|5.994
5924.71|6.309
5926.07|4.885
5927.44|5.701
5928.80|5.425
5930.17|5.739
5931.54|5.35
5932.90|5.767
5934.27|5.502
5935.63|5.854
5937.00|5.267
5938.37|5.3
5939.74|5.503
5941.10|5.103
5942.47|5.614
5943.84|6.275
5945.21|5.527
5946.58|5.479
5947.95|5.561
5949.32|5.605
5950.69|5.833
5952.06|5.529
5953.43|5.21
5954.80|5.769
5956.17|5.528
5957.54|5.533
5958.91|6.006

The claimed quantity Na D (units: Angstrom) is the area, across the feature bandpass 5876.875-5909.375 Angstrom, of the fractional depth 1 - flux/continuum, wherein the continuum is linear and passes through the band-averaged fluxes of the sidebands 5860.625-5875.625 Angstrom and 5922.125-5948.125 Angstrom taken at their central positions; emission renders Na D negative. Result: 4.9 Angstrom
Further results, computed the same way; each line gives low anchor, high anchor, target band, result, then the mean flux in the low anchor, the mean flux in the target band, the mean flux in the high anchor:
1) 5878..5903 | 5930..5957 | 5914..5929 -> -0.88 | 4.69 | 5.51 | 5.56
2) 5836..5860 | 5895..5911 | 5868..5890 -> 0.46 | 5.88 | 5.33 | 5.1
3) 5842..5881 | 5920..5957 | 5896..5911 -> 1.34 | 5.78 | 5.17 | 5.59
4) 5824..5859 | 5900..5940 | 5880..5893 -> 2.36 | 5.93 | 4.65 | 5.49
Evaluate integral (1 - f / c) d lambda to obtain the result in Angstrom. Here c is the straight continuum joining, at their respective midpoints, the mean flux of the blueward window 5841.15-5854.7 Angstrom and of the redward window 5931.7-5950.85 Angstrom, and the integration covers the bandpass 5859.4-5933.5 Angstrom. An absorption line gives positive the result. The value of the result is 5.72 Angstrom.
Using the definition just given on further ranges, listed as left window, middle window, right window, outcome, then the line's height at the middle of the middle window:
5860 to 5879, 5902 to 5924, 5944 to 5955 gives 0.76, 5.65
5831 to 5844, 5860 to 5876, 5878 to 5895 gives -2.03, 5.13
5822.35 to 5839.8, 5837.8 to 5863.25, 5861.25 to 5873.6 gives 0.13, 5.89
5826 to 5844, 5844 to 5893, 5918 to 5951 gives 2.76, 5.81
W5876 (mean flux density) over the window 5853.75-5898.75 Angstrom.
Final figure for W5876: 5.24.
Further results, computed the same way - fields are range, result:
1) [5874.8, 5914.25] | 4.97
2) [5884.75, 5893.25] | 4.28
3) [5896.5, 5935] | 5.41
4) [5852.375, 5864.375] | 5.96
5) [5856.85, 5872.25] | 5.79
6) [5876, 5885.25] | 5.31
